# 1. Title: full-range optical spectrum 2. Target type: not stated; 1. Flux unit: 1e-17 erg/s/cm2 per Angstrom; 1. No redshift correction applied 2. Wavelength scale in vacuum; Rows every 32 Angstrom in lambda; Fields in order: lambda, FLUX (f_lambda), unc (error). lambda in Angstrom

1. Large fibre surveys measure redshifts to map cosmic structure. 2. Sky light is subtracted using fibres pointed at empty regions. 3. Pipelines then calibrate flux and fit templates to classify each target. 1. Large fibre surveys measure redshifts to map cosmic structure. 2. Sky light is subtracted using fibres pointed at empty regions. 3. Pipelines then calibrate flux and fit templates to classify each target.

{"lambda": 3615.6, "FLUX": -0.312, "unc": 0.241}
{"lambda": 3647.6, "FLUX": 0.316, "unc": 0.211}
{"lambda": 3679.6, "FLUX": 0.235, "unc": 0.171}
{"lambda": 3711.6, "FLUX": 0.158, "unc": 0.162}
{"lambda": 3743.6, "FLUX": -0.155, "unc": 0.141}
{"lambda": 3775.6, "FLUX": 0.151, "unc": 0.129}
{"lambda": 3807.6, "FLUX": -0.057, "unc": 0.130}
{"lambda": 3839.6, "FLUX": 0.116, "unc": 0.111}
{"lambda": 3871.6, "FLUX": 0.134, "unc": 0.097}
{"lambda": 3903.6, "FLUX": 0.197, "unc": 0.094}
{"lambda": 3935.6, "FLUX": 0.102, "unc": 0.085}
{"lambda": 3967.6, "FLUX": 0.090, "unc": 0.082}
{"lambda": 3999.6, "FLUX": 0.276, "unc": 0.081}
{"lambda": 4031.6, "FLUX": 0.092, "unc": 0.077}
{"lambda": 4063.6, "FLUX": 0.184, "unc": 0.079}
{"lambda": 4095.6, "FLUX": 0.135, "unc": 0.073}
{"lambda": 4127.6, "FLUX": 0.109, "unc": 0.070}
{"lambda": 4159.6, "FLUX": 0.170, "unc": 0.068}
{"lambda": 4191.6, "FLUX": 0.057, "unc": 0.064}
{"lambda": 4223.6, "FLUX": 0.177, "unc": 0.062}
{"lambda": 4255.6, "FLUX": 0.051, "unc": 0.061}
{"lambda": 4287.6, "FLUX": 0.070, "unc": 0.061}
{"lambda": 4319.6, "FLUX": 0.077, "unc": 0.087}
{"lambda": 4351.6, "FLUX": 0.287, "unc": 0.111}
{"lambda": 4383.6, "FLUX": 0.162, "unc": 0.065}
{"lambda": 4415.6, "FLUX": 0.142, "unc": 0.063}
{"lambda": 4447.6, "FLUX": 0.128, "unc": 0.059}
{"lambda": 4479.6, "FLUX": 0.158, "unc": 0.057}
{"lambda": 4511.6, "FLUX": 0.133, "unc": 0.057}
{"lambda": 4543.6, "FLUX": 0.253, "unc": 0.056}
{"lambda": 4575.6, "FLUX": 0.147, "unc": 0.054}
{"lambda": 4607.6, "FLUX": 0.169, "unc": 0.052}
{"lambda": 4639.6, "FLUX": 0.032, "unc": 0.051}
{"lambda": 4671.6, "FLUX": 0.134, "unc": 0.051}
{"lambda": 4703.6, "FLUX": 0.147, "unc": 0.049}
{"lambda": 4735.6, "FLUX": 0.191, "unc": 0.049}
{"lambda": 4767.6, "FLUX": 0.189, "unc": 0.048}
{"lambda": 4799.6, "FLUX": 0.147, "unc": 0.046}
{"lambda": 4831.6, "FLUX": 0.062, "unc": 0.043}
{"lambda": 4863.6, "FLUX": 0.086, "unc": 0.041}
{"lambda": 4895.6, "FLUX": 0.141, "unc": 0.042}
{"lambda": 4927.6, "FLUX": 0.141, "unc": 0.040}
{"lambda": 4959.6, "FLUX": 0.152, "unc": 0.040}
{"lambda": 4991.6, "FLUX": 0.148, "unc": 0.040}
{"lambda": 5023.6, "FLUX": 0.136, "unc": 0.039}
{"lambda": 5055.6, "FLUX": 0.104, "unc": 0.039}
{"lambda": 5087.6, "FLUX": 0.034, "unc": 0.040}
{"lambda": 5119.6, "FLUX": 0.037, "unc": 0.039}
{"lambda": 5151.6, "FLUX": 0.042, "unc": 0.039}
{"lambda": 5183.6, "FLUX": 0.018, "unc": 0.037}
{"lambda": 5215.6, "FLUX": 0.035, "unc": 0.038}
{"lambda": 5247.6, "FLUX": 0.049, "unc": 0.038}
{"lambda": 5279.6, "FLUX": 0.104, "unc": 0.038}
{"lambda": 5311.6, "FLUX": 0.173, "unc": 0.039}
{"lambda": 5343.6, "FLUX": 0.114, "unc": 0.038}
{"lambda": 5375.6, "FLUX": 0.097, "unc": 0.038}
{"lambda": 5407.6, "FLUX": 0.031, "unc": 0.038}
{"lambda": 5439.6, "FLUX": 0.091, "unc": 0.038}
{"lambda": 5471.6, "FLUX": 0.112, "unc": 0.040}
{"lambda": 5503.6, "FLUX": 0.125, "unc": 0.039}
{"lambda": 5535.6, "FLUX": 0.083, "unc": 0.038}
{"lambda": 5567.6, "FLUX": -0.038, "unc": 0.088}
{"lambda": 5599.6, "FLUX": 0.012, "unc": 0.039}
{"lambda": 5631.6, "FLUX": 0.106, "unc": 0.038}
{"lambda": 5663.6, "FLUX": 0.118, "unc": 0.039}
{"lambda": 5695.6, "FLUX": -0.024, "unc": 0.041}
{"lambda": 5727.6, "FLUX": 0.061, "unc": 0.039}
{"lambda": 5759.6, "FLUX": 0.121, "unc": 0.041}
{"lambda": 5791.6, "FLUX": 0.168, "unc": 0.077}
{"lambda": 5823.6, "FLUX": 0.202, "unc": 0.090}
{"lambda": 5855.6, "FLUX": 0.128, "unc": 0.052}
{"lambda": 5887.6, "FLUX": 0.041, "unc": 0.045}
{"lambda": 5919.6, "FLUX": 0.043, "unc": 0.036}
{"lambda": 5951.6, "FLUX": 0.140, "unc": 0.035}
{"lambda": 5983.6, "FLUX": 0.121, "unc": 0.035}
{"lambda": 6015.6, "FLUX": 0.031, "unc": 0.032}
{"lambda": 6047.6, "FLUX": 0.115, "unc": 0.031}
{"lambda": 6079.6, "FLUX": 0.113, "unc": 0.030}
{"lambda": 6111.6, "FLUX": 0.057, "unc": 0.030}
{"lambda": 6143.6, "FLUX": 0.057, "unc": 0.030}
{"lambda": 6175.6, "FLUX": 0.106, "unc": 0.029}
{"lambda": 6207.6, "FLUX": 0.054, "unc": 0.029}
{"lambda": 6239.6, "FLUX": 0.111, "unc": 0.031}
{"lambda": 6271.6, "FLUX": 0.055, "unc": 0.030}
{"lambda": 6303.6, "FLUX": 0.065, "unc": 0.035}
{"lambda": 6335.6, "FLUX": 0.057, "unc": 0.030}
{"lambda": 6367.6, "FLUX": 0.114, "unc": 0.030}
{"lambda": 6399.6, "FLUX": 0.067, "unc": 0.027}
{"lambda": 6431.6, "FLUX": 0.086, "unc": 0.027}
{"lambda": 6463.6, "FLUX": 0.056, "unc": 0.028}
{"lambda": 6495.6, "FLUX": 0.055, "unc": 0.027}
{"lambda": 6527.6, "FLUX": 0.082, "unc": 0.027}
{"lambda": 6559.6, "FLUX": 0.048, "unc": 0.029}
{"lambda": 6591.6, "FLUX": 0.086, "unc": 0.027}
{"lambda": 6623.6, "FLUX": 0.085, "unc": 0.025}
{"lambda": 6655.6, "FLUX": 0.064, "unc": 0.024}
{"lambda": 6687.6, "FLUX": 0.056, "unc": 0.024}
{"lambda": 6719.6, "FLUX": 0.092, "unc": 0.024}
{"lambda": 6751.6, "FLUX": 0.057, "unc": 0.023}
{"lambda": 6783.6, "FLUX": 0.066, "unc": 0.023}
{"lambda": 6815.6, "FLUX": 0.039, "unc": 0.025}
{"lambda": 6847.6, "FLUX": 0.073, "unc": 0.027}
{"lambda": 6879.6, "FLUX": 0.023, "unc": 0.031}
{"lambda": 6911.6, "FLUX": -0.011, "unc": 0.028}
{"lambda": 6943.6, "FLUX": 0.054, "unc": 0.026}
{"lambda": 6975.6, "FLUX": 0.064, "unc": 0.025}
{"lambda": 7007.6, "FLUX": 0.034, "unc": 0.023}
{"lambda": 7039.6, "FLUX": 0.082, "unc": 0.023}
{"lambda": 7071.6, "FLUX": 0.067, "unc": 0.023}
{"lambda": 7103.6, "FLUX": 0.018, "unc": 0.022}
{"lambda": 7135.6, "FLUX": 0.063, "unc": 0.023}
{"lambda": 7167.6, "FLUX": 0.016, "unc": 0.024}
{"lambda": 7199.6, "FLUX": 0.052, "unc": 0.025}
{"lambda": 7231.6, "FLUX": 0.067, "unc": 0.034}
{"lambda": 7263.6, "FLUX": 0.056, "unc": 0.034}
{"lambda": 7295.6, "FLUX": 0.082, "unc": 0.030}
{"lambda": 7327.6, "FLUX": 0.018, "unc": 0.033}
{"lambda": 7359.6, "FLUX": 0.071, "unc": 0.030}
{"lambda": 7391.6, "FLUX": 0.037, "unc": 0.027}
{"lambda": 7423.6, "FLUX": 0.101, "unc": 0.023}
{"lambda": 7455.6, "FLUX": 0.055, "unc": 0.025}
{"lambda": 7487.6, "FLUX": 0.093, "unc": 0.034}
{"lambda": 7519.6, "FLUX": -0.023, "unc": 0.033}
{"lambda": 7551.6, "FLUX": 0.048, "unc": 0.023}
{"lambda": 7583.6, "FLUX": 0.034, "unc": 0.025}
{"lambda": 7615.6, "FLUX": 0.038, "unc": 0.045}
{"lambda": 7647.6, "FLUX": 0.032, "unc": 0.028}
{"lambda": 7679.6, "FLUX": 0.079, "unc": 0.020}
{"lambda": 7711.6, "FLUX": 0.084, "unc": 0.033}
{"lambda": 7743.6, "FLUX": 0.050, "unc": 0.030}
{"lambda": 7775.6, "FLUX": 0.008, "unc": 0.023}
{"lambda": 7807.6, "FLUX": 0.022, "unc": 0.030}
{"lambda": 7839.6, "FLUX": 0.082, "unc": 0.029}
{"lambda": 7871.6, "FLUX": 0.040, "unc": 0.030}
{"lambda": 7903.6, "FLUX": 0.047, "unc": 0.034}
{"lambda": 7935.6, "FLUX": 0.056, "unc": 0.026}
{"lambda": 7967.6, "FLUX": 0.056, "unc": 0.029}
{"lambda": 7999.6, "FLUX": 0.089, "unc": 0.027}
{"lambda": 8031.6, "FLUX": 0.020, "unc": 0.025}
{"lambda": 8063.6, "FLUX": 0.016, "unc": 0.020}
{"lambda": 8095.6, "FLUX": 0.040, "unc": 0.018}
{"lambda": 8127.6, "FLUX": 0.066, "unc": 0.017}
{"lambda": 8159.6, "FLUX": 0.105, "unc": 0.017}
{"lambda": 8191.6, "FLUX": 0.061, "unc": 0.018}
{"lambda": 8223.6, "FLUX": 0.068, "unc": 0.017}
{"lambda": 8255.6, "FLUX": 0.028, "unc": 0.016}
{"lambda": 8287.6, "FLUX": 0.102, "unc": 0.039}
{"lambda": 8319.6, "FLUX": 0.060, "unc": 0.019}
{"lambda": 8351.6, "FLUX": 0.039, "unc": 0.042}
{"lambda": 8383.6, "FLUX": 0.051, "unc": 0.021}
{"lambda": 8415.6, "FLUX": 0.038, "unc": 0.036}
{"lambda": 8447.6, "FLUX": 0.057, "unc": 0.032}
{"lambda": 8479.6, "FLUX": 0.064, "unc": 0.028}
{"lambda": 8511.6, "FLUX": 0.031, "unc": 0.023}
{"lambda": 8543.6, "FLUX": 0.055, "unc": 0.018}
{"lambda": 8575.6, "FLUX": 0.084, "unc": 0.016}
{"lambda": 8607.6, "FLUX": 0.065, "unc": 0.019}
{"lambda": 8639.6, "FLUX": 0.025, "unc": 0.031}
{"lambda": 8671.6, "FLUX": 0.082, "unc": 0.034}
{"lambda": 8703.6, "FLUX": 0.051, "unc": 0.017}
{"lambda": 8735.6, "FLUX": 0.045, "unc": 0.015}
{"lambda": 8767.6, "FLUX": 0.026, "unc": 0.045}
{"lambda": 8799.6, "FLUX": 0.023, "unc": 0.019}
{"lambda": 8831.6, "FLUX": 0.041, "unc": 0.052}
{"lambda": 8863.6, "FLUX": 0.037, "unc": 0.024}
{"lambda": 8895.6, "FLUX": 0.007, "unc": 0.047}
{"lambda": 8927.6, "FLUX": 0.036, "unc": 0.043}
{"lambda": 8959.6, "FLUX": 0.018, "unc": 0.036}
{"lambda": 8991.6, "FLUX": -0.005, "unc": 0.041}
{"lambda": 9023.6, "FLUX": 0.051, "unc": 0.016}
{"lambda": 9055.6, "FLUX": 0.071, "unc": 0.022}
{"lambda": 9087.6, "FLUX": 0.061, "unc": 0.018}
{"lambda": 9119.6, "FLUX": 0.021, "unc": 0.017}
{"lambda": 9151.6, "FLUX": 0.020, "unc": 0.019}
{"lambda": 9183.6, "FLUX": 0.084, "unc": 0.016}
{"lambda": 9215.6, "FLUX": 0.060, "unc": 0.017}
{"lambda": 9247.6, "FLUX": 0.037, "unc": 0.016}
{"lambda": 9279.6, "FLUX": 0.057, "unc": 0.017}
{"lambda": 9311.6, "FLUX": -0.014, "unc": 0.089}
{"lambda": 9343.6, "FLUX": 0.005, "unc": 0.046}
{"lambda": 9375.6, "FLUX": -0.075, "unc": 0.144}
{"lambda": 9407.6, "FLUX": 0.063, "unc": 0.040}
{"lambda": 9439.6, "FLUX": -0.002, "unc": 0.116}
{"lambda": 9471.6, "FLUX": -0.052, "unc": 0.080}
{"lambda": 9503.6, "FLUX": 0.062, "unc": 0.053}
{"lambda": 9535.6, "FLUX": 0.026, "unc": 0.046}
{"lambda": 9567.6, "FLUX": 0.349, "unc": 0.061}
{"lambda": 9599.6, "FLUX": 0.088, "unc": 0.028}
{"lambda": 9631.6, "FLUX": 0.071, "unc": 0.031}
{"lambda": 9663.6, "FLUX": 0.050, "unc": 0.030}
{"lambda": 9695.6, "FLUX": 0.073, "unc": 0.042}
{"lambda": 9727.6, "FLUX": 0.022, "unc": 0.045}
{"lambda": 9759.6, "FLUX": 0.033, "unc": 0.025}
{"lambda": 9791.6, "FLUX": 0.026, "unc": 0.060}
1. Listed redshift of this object 1.56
